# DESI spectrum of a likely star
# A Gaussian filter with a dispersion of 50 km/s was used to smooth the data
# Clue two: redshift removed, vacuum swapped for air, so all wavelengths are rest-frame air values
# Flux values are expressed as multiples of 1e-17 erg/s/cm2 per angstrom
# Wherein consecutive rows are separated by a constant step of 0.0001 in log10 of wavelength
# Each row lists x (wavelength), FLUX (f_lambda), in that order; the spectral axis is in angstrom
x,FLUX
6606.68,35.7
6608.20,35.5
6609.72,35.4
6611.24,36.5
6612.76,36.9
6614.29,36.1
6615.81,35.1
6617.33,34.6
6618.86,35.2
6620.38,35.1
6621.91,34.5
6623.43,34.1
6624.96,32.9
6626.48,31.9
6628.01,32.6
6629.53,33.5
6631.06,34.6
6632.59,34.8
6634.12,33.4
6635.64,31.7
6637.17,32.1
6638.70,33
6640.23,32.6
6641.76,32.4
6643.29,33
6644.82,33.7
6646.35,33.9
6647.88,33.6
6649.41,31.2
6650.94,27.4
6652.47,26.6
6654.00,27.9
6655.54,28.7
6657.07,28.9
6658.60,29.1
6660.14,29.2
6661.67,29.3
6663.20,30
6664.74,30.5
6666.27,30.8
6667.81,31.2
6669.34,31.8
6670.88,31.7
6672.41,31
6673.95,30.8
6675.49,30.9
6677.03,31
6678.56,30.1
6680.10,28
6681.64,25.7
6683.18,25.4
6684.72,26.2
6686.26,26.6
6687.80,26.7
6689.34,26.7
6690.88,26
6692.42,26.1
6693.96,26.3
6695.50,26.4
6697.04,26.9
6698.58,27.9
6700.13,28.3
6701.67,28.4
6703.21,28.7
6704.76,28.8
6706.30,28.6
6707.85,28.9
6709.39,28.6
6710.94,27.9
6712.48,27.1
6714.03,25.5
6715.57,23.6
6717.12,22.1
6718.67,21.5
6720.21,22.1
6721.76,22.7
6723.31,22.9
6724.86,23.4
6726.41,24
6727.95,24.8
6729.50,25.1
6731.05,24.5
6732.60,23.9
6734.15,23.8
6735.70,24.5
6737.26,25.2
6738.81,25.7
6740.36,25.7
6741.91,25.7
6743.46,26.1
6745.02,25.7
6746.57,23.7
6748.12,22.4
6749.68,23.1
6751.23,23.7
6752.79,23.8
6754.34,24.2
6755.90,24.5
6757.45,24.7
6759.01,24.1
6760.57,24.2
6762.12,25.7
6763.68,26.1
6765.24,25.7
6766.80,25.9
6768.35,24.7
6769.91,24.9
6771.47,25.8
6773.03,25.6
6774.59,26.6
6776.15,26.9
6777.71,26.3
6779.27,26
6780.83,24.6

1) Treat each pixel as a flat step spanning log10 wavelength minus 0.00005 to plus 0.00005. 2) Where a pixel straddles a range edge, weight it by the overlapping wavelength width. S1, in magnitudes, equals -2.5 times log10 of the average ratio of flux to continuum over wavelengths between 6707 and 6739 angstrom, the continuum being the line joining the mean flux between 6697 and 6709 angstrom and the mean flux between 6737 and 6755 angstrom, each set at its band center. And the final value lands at 0.08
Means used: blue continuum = 28.4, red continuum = 24.6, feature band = 24.6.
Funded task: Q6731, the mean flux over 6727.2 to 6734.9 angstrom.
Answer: 24.4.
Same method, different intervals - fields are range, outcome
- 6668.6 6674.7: 31.3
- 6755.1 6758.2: 24.6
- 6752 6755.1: 24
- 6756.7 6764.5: 24.9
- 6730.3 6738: 24.4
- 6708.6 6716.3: 26.6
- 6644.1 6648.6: 33.7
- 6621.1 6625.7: 33.8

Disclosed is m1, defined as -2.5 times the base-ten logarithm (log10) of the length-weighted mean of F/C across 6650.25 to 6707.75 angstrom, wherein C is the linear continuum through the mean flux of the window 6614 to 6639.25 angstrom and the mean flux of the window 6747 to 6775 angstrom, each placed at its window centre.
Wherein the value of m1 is 0.06 mag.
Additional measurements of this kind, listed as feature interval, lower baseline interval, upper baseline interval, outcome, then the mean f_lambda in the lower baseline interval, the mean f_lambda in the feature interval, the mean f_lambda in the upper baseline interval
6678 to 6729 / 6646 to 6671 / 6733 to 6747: 0.049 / 30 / 26.1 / 25.1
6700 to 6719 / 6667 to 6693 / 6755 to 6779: 0.028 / 28.6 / 26.8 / 25.5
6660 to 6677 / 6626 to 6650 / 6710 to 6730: -0.038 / 33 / 30.7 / 24.1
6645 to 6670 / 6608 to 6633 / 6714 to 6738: 0.025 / 34.6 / 30.1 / 23.7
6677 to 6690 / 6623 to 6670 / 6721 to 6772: 0.068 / 31.5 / 27.2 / 24.6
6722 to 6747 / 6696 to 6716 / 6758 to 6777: 0.086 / 27.7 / 24.6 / 25.5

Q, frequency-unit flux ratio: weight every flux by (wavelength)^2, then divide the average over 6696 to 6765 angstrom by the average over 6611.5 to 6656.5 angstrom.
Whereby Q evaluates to 0.79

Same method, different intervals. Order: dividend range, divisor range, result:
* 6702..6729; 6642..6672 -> 0.85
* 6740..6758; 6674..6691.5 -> 0.90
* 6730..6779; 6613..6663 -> 0.80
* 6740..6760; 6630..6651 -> 0.77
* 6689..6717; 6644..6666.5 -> 0.92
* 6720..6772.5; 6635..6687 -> 0.83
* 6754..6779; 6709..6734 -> 1.06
